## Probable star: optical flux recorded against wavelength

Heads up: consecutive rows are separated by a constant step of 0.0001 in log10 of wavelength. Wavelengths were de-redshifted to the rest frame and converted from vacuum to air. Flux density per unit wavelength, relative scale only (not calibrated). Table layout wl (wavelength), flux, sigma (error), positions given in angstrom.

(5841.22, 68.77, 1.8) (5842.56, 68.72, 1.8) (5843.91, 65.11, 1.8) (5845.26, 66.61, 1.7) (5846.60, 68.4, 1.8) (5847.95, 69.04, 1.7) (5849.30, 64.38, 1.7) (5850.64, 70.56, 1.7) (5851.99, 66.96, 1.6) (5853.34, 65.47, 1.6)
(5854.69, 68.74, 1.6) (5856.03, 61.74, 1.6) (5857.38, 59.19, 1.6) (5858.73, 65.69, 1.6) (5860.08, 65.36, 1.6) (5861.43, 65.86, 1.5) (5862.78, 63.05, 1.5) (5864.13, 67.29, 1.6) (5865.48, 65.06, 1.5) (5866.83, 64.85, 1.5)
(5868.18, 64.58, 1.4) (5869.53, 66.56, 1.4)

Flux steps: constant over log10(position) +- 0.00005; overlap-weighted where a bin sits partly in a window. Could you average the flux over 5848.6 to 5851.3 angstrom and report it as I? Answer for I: 67.6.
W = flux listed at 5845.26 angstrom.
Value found 66.61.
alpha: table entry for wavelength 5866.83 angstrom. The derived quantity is 64.85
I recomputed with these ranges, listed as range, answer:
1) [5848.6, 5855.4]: 67.2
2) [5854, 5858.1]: 63.3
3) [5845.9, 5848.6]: 68.8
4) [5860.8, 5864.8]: 65.4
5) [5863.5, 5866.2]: 66.2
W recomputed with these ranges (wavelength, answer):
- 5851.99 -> 66.96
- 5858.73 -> 65.69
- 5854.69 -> 68.74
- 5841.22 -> 68.77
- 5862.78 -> 63.05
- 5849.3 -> 64.38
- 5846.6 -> 68.4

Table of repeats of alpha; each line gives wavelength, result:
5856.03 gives 61.74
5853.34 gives 65.47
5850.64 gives 70.56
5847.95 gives 69.04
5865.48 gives 65.06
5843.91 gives 65.11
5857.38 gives 59.19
